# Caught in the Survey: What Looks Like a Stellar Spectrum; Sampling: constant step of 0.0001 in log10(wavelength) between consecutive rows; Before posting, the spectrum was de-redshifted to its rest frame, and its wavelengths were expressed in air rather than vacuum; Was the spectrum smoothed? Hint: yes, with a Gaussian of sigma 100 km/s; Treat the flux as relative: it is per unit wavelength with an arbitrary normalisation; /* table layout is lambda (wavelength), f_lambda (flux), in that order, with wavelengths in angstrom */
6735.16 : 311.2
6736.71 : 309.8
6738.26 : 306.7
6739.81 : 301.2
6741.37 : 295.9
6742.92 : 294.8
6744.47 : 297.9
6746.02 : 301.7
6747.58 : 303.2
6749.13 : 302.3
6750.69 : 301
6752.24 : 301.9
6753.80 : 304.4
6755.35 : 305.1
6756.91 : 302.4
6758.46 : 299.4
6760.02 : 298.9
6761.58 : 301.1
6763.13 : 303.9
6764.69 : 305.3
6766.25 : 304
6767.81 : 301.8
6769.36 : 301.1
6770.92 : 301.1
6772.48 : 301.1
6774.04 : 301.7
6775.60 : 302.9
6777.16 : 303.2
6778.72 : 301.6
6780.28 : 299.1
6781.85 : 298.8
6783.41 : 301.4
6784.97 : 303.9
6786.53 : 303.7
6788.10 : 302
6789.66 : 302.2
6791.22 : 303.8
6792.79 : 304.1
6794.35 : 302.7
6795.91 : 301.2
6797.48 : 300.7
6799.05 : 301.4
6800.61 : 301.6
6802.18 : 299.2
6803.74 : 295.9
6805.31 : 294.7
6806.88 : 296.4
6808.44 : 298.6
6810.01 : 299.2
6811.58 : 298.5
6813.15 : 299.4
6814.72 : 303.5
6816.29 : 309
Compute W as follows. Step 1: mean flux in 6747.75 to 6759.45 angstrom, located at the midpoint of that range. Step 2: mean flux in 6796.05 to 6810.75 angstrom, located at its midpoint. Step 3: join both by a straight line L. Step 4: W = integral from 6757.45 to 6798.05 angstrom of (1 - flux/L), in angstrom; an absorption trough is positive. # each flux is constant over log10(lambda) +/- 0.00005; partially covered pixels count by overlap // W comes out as -0.2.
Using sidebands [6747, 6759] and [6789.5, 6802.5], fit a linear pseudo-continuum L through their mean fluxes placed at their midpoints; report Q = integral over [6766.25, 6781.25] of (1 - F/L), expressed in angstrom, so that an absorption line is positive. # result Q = 0.0 angstrom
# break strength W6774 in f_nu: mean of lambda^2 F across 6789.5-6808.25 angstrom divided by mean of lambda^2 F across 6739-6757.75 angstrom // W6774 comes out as 1.01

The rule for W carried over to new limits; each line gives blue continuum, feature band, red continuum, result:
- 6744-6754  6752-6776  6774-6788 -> -0.1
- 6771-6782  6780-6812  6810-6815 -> 0.0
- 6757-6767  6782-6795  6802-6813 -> -0.1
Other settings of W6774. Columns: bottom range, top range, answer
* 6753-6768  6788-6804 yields 1.01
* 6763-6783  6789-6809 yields 1.00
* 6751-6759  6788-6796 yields 1.01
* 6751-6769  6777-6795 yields 1.01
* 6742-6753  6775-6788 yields 1.01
